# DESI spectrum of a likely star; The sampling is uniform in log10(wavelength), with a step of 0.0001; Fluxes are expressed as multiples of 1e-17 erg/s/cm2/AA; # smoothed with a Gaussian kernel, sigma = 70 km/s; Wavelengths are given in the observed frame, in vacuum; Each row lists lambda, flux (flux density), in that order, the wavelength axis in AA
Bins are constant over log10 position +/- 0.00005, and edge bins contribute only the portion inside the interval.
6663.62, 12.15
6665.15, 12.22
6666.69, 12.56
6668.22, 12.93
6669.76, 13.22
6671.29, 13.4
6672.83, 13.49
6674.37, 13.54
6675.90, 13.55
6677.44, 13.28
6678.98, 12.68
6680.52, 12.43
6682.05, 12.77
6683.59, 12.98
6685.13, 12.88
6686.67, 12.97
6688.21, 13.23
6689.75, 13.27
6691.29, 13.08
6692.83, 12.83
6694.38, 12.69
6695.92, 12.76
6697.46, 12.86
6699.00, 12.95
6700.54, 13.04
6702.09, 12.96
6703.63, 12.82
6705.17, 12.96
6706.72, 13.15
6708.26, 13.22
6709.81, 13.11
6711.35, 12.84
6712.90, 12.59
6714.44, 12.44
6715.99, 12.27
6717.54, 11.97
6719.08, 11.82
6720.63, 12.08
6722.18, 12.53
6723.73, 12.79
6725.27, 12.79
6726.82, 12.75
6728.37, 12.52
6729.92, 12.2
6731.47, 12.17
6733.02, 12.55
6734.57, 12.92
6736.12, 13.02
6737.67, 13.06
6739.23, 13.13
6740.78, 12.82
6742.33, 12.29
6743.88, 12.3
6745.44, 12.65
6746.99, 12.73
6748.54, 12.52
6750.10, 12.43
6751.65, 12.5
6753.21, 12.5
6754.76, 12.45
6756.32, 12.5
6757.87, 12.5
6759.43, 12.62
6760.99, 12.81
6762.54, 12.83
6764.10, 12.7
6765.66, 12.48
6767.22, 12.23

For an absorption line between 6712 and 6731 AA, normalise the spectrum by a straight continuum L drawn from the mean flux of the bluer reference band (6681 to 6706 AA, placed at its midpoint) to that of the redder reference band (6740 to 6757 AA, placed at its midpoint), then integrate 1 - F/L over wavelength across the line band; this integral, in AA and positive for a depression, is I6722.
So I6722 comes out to 0.5 AA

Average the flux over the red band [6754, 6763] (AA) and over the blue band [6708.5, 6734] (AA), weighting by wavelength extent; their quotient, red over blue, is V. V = 1.01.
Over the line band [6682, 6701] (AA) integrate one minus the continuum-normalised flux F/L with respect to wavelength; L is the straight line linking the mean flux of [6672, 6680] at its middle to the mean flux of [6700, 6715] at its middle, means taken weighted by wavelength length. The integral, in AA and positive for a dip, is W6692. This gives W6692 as 0.2 AA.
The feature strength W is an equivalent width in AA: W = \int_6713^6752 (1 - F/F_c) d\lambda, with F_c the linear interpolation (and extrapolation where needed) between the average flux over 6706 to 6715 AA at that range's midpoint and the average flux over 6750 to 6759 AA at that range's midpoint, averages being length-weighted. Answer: 0.5 AA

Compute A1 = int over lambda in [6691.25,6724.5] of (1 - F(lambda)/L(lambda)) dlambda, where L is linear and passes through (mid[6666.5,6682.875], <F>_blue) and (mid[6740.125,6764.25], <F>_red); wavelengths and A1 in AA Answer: 0.4 AA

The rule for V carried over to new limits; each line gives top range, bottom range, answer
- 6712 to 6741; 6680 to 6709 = 0.97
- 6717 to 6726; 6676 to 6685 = 0.96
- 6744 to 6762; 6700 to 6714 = 0.97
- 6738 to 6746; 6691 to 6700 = 0.98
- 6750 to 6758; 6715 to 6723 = 1.03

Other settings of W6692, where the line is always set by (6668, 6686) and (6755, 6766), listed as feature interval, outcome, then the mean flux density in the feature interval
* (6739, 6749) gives 0.1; 12.6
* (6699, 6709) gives -0.1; 13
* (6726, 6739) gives 0.1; 12.7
